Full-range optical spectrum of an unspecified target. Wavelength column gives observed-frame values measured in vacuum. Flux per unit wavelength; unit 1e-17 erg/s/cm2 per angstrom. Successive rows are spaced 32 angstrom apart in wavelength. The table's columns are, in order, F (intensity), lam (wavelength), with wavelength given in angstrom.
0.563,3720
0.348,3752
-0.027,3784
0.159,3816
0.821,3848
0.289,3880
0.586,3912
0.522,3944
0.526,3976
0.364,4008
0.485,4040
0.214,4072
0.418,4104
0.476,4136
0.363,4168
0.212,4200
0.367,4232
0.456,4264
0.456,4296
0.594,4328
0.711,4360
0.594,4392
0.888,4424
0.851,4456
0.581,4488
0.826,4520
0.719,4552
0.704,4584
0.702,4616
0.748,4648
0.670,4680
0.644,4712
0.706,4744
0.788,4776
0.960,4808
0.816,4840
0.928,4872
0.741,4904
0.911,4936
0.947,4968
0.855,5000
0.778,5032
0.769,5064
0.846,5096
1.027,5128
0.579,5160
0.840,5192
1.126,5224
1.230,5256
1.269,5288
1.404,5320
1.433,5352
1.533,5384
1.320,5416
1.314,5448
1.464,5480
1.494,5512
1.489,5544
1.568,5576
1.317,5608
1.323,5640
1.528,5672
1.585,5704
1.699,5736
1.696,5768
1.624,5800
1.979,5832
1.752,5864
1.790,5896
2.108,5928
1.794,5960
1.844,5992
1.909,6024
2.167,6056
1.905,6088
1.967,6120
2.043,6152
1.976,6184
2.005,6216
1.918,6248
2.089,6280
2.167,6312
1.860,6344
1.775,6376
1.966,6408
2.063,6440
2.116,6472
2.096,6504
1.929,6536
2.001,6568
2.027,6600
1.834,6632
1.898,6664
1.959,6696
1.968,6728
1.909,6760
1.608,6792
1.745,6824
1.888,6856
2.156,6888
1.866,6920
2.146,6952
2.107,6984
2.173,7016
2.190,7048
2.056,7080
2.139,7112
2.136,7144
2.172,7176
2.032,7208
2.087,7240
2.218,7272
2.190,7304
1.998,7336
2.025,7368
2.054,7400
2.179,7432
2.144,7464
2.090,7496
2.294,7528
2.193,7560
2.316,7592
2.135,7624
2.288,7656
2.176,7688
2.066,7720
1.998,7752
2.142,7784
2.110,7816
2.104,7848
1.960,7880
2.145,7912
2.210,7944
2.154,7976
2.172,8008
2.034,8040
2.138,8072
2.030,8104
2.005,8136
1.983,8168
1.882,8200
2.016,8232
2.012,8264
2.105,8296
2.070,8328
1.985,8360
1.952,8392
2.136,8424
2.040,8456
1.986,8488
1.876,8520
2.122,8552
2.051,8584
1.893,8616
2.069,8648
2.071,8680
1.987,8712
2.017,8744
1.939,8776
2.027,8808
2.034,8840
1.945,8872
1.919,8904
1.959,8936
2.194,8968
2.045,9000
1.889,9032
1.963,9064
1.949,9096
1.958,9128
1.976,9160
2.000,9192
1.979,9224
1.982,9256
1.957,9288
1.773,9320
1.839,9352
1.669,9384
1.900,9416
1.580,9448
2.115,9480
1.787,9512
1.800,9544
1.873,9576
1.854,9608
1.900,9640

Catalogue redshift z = 0.312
